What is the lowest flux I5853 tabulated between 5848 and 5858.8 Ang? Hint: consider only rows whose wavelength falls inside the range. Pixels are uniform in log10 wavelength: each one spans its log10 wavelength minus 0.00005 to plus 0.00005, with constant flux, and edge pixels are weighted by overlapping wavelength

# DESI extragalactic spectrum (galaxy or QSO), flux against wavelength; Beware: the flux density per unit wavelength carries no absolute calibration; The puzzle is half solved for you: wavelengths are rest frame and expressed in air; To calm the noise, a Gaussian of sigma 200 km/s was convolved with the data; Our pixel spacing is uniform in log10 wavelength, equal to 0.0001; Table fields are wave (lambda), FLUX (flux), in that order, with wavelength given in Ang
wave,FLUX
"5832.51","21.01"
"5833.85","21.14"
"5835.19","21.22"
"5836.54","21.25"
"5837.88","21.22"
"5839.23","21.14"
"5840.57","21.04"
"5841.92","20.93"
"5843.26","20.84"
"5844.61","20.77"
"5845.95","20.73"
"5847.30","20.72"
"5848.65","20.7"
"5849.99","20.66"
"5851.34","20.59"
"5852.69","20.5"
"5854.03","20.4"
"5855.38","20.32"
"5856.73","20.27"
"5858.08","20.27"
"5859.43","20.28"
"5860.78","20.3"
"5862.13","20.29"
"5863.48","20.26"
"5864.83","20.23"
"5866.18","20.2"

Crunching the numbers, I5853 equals 20.27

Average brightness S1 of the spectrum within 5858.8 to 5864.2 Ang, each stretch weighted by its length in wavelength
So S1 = 20.3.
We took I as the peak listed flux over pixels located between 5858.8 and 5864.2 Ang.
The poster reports 20.3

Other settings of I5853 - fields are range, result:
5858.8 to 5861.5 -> 20.28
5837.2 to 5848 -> 20.72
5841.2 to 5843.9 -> 20.84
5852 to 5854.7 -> 20.4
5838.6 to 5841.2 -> 21.04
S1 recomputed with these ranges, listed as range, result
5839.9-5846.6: 20.9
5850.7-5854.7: 20.5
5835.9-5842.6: 21.1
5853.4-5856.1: 20.3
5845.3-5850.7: 20.7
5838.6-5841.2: 21.1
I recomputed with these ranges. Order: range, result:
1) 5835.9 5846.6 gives 21.25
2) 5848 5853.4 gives 20.7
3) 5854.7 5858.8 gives 20.32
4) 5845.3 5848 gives 20.73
